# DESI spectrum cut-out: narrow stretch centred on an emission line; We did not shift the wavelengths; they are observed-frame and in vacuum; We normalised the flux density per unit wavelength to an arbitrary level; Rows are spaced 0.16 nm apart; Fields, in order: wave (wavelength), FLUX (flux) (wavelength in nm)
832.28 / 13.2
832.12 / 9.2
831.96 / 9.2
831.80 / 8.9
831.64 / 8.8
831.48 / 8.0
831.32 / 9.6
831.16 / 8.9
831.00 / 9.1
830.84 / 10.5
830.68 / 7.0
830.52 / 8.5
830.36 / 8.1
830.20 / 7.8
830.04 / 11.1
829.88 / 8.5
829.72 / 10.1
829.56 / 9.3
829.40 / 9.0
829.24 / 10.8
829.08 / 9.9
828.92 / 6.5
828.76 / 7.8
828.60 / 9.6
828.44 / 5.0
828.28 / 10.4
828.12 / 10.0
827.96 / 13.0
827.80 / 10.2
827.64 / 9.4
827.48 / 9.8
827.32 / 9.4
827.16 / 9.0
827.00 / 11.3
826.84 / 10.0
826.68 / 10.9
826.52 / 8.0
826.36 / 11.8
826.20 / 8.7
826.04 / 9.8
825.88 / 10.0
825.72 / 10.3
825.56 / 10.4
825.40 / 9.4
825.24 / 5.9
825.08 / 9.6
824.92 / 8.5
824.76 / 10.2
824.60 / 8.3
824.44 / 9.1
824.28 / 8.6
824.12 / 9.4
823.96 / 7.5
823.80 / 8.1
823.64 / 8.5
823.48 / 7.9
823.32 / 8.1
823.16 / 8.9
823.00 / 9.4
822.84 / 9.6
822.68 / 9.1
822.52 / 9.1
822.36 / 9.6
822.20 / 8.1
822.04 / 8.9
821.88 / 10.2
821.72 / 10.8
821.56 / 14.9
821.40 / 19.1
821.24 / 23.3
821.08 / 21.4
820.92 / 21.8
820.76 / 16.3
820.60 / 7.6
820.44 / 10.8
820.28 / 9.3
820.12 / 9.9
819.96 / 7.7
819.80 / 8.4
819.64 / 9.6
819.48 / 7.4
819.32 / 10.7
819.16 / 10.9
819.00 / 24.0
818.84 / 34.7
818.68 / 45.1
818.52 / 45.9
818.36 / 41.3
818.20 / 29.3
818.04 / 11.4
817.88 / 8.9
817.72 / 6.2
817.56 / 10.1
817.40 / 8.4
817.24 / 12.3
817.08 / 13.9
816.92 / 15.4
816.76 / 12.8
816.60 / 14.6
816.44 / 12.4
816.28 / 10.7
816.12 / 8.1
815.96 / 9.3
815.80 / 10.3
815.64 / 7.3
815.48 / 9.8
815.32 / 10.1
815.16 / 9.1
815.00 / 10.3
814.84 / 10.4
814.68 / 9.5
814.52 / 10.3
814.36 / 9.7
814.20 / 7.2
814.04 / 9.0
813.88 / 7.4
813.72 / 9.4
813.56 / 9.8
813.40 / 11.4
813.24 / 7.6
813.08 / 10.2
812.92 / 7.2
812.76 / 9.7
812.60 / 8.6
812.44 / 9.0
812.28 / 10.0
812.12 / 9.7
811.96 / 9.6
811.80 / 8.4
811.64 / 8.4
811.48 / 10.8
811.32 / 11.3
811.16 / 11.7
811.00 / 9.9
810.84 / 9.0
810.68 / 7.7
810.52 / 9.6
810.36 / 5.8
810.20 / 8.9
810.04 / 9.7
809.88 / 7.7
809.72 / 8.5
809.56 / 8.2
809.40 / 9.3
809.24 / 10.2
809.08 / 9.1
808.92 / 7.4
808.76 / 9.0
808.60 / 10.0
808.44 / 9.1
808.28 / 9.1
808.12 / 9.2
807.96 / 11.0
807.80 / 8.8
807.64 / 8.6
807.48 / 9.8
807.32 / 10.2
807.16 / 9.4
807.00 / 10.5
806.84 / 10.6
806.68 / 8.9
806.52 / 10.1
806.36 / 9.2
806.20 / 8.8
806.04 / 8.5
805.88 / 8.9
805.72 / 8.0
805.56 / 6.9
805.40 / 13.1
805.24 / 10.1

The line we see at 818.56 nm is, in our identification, Halpha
